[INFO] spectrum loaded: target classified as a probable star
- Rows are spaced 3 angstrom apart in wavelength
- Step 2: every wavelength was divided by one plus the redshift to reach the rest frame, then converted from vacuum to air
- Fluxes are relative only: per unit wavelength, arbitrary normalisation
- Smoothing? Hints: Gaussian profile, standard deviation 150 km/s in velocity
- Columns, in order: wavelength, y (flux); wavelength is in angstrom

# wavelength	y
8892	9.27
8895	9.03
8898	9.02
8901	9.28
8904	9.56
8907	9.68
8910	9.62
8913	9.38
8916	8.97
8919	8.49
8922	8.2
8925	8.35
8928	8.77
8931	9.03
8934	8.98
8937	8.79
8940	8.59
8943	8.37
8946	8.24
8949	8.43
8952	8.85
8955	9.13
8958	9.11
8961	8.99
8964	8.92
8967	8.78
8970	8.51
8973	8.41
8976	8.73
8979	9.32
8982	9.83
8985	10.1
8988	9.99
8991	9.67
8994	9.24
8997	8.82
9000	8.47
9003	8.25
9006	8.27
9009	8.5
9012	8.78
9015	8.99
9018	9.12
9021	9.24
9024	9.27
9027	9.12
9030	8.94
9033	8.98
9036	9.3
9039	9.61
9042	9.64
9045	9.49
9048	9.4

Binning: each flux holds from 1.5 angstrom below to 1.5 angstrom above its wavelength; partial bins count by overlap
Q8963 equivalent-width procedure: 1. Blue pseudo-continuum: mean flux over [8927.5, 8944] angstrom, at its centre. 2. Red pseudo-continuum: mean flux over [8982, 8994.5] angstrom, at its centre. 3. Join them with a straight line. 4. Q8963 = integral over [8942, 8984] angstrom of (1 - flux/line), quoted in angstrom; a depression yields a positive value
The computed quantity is 2.0 angstrom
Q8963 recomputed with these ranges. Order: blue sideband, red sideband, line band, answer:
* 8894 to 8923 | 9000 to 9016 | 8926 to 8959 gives 0.7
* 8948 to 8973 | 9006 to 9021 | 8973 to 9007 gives -1.2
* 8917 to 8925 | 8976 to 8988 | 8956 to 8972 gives 0.7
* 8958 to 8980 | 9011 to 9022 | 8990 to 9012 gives 0.6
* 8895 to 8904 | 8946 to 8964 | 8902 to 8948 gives 0.9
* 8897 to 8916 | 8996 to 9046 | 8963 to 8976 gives 0.7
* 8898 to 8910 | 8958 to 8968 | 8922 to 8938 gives 0.9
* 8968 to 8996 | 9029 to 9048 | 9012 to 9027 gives 0.3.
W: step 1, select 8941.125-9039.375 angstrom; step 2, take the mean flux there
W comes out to 8.97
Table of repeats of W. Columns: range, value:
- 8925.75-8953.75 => 8.67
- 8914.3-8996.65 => 8.92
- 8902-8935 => 9.01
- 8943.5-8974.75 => 8.73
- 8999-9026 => 8.78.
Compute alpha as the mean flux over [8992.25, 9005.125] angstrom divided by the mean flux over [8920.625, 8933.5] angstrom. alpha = 1.01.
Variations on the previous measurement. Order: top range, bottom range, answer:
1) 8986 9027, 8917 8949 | 1.05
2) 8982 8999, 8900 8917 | 1.01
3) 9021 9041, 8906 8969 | 1.04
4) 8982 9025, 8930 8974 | 1.04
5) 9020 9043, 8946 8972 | 1.05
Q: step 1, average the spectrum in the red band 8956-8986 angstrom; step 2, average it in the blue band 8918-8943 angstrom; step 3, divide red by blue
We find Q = 1.0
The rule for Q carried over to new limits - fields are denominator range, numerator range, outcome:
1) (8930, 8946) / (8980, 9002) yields 1.08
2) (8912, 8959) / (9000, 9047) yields 1.03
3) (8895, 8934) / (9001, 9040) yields 0.99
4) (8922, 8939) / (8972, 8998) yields 1.07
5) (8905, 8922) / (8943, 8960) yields 0.95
